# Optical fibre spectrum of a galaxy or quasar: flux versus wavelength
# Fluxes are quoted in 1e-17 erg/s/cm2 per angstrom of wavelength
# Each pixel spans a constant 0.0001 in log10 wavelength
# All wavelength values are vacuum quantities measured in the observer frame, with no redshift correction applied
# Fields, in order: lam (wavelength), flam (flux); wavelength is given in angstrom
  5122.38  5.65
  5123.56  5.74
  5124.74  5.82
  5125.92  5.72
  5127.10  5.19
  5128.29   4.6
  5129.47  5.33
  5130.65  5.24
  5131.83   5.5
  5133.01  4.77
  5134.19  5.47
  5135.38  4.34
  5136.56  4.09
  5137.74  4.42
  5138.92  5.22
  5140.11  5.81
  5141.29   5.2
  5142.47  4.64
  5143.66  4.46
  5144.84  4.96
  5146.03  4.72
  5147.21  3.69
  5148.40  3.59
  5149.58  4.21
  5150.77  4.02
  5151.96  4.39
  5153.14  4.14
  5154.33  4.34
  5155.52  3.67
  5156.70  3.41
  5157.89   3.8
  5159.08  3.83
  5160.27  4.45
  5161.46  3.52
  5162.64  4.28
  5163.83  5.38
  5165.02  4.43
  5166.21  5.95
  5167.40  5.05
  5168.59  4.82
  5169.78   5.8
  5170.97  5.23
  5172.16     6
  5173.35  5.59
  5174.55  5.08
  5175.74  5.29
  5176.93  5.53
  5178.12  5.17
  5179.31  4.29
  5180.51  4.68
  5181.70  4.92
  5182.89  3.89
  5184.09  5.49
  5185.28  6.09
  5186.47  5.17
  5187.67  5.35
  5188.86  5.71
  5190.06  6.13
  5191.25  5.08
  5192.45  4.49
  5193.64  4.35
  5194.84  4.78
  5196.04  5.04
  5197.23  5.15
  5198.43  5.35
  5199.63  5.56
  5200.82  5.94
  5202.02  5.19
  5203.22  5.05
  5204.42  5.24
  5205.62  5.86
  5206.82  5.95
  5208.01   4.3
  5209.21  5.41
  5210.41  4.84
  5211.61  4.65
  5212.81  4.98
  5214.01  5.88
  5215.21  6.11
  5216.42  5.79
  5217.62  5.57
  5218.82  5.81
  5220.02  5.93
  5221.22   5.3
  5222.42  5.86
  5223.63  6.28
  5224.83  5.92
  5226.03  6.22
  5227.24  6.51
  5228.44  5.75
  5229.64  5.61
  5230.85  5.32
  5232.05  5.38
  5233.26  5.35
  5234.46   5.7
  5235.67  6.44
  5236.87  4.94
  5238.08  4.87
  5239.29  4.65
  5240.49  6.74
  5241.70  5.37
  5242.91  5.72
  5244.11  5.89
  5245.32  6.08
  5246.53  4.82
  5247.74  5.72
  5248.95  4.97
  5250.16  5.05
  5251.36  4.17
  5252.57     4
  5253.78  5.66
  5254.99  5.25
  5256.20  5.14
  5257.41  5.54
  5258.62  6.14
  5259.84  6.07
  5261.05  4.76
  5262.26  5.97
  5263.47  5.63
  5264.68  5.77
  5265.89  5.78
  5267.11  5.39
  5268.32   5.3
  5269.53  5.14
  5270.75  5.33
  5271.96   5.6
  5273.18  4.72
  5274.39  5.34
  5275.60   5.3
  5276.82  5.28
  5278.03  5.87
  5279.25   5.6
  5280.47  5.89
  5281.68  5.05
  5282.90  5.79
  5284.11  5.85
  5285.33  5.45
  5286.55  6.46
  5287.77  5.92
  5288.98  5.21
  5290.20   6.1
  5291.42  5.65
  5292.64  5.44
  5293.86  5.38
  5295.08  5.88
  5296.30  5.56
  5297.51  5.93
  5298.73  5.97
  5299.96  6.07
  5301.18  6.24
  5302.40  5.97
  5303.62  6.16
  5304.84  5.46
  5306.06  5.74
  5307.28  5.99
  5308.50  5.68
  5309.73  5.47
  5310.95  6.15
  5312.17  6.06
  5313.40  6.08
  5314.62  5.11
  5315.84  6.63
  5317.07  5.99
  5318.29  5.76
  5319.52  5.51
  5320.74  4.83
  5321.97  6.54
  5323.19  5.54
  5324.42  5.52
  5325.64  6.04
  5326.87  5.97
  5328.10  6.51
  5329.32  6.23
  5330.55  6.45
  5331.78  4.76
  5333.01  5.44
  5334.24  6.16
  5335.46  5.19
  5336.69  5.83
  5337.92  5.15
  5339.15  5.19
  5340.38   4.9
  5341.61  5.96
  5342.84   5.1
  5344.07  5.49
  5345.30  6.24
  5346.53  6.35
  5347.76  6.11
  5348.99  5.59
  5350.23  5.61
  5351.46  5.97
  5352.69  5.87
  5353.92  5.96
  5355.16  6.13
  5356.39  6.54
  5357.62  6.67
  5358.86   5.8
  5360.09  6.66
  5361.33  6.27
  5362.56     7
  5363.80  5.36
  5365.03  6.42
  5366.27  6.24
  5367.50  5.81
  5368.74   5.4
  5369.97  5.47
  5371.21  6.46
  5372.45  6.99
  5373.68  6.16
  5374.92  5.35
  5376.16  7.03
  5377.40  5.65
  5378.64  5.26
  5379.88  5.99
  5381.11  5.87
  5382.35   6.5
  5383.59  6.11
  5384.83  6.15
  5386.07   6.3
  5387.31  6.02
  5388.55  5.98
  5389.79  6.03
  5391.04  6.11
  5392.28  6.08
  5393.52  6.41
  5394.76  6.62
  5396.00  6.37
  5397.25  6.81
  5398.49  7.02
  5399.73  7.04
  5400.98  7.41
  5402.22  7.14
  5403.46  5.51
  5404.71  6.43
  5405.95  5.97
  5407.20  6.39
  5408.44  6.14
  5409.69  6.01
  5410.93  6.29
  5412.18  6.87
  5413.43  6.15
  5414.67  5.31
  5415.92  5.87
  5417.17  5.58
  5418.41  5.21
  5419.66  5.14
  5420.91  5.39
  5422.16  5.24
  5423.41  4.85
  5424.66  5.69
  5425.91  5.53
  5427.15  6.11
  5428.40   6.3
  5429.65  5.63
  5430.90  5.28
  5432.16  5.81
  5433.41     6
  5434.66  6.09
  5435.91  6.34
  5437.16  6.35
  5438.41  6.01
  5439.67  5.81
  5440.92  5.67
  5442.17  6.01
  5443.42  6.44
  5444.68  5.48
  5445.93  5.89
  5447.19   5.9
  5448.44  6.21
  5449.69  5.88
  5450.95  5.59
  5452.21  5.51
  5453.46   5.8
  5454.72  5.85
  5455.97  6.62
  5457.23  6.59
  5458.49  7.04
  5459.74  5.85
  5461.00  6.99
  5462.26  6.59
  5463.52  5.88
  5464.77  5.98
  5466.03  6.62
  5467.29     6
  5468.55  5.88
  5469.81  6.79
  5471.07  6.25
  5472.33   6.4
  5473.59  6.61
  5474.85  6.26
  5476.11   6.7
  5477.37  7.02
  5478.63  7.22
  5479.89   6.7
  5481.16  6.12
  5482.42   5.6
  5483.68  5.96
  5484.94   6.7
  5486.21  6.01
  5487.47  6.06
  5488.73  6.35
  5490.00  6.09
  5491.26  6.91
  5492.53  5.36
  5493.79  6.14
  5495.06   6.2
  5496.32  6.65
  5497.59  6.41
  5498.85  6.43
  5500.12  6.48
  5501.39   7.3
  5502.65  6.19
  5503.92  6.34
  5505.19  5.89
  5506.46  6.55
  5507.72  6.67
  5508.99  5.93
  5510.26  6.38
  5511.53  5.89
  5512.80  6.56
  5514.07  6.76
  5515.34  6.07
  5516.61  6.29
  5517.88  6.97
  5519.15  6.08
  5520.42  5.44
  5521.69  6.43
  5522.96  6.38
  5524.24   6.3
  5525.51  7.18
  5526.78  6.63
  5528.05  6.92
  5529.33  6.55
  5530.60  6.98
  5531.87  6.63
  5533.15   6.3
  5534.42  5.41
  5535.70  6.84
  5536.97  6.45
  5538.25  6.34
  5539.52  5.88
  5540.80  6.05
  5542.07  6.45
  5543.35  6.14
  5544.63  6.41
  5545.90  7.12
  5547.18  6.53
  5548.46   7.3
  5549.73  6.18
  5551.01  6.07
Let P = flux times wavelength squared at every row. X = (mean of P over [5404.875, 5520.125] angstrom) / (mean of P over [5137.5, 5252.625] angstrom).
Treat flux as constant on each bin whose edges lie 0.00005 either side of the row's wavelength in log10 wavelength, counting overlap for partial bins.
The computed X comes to 1.32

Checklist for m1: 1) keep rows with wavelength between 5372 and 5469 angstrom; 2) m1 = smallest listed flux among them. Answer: 4.85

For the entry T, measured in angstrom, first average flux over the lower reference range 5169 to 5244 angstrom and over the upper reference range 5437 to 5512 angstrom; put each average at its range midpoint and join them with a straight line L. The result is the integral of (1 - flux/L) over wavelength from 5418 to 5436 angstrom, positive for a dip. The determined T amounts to 1.4 angstrom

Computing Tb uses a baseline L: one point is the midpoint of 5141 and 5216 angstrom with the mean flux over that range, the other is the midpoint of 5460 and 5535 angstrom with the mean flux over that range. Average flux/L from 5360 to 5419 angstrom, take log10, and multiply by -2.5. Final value -0.06 mag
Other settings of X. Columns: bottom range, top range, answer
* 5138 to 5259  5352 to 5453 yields 1.27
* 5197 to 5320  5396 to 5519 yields 1.19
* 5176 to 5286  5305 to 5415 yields 1.17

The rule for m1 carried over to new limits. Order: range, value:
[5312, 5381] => 4.76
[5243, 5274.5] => 4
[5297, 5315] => 5.11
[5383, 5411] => 5.51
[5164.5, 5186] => 3.89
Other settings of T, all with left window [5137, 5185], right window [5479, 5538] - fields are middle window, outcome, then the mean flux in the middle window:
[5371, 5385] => -0.9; 6.12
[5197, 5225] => -3.2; 5.49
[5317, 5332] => -1.0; 5.84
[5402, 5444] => 0.4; 5.89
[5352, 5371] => -1.5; 6.11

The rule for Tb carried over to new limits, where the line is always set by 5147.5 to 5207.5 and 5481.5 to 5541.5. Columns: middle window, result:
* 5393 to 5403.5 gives -0.16 mag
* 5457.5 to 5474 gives -0.04 mag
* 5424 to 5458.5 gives 0.01 mag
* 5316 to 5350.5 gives -0.03 mag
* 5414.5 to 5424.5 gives 0.12 mag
